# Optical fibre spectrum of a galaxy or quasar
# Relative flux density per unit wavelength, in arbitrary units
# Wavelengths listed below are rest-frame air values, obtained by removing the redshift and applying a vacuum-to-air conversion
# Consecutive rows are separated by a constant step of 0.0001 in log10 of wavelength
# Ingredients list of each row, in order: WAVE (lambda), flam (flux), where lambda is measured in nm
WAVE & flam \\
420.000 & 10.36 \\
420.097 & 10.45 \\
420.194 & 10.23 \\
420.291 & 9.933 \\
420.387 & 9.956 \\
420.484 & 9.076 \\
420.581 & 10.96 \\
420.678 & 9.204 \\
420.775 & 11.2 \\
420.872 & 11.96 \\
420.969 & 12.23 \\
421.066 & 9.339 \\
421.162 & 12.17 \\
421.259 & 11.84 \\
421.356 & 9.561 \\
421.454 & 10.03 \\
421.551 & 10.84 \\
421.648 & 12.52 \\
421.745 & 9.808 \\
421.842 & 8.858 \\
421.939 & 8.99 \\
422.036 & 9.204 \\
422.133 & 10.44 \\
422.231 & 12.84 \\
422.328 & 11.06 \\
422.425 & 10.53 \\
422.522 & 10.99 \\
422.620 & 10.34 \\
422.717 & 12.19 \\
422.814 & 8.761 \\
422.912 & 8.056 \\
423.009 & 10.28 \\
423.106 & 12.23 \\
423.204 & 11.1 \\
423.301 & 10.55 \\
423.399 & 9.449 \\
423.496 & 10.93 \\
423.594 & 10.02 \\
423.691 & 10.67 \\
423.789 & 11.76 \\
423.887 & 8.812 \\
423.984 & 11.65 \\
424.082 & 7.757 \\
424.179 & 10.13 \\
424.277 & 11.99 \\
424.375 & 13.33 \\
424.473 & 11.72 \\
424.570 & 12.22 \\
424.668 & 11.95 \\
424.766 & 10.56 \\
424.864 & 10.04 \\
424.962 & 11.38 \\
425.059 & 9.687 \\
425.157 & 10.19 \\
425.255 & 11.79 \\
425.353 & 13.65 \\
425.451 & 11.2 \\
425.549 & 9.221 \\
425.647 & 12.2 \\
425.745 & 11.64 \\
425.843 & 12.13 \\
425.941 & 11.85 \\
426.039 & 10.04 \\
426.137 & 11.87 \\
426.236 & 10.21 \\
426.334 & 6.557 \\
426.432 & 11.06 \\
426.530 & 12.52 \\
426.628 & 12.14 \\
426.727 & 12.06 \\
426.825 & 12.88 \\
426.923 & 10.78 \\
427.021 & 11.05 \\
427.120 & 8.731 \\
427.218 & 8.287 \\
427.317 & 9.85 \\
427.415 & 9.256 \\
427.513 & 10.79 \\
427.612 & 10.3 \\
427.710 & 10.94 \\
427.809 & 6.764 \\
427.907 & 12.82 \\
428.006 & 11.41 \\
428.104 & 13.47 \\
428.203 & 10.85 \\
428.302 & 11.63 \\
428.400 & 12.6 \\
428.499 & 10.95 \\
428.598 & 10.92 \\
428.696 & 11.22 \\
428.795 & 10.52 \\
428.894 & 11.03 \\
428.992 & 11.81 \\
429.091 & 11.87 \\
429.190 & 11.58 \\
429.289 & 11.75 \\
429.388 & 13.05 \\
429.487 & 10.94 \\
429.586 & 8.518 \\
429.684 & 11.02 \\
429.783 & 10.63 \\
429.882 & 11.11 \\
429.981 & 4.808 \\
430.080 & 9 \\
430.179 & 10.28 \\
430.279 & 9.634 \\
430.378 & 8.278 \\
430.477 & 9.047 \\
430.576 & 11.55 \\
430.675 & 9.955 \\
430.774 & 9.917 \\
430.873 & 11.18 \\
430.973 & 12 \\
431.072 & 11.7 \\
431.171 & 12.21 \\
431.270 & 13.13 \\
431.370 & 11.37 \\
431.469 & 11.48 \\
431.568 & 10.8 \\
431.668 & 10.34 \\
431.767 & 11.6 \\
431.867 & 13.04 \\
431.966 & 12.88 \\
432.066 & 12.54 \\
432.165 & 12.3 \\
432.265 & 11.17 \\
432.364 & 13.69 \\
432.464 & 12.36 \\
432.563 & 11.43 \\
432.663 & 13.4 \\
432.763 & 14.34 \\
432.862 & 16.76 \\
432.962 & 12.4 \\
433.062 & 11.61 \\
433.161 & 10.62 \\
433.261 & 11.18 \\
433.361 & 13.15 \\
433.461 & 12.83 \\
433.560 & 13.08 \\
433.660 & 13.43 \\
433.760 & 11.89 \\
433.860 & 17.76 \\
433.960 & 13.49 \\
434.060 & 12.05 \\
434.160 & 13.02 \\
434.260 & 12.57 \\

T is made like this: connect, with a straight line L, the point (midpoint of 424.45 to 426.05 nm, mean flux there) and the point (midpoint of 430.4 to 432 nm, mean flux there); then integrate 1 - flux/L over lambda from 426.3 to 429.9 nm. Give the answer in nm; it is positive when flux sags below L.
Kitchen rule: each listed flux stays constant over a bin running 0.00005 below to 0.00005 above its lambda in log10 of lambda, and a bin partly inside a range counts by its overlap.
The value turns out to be 0.12 nm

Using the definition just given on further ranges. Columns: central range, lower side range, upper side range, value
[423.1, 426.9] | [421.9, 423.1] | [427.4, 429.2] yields -0.12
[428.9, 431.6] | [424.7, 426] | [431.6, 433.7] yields 0.32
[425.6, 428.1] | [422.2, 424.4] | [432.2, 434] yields 0.16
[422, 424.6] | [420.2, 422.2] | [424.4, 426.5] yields 0.01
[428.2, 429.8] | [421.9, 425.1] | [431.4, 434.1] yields 0.08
